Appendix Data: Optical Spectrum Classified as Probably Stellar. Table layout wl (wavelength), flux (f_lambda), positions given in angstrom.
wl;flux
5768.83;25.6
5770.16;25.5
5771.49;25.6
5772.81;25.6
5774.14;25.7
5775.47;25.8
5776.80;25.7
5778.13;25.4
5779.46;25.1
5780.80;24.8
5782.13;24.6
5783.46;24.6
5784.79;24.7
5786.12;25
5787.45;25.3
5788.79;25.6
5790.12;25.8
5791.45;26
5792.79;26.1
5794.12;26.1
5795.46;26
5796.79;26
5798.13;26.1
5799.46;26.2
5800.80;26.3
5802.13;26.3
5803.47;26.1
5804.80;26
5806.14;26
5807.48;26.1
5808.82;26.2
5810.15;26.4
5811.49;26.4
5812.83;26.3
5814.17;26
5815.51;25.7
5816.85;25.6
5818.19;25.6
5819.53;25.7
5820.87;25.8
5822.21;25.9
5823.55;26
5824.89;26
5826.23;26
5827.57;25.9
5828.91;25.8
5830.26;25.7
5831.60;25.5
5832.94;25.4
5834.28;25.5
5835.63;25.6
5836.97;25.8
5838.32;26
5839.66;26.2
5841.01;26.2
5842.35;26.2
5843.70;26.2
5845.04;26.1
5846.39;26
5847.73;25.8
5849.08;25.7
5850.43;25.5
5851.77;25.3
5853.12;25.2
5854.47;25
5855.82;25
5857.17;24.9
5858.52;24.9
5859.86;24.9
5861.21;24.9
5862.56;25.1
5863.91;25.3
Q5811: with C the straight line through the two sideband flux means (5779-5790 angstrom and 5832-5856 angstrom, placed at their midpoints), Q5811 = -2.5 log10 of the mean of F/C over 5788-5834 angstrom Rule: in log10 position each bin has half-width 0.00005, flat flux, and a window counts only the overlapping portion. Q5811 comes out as -0.03 mag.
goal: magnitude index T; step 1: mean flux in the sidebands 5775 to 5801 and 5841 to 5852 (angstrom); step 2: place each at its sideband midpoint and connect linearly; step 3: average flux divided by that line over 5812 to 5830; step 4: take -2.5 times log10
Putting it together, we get -0.005 mag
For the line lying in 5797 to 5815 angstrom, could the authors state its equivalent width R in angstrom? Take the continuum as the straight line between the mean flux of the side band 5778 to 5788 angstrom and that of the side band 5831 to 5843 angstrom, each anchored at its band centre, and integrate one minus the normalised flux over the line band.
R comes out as -0.6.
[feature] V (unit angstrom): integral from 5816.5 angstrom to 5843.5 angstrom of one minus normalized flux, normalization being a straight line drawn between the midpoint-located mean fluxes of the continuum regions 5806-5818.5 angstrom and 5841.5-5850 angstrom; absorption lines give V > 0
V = 0.19 angstrom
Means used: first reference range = 26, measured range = 25.8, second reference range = 26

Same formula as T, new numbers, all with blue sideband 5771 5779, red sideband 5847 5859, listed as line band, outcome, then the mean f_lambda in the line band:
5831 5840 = -0.015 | 25.7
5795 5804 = -0.026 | 26.2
